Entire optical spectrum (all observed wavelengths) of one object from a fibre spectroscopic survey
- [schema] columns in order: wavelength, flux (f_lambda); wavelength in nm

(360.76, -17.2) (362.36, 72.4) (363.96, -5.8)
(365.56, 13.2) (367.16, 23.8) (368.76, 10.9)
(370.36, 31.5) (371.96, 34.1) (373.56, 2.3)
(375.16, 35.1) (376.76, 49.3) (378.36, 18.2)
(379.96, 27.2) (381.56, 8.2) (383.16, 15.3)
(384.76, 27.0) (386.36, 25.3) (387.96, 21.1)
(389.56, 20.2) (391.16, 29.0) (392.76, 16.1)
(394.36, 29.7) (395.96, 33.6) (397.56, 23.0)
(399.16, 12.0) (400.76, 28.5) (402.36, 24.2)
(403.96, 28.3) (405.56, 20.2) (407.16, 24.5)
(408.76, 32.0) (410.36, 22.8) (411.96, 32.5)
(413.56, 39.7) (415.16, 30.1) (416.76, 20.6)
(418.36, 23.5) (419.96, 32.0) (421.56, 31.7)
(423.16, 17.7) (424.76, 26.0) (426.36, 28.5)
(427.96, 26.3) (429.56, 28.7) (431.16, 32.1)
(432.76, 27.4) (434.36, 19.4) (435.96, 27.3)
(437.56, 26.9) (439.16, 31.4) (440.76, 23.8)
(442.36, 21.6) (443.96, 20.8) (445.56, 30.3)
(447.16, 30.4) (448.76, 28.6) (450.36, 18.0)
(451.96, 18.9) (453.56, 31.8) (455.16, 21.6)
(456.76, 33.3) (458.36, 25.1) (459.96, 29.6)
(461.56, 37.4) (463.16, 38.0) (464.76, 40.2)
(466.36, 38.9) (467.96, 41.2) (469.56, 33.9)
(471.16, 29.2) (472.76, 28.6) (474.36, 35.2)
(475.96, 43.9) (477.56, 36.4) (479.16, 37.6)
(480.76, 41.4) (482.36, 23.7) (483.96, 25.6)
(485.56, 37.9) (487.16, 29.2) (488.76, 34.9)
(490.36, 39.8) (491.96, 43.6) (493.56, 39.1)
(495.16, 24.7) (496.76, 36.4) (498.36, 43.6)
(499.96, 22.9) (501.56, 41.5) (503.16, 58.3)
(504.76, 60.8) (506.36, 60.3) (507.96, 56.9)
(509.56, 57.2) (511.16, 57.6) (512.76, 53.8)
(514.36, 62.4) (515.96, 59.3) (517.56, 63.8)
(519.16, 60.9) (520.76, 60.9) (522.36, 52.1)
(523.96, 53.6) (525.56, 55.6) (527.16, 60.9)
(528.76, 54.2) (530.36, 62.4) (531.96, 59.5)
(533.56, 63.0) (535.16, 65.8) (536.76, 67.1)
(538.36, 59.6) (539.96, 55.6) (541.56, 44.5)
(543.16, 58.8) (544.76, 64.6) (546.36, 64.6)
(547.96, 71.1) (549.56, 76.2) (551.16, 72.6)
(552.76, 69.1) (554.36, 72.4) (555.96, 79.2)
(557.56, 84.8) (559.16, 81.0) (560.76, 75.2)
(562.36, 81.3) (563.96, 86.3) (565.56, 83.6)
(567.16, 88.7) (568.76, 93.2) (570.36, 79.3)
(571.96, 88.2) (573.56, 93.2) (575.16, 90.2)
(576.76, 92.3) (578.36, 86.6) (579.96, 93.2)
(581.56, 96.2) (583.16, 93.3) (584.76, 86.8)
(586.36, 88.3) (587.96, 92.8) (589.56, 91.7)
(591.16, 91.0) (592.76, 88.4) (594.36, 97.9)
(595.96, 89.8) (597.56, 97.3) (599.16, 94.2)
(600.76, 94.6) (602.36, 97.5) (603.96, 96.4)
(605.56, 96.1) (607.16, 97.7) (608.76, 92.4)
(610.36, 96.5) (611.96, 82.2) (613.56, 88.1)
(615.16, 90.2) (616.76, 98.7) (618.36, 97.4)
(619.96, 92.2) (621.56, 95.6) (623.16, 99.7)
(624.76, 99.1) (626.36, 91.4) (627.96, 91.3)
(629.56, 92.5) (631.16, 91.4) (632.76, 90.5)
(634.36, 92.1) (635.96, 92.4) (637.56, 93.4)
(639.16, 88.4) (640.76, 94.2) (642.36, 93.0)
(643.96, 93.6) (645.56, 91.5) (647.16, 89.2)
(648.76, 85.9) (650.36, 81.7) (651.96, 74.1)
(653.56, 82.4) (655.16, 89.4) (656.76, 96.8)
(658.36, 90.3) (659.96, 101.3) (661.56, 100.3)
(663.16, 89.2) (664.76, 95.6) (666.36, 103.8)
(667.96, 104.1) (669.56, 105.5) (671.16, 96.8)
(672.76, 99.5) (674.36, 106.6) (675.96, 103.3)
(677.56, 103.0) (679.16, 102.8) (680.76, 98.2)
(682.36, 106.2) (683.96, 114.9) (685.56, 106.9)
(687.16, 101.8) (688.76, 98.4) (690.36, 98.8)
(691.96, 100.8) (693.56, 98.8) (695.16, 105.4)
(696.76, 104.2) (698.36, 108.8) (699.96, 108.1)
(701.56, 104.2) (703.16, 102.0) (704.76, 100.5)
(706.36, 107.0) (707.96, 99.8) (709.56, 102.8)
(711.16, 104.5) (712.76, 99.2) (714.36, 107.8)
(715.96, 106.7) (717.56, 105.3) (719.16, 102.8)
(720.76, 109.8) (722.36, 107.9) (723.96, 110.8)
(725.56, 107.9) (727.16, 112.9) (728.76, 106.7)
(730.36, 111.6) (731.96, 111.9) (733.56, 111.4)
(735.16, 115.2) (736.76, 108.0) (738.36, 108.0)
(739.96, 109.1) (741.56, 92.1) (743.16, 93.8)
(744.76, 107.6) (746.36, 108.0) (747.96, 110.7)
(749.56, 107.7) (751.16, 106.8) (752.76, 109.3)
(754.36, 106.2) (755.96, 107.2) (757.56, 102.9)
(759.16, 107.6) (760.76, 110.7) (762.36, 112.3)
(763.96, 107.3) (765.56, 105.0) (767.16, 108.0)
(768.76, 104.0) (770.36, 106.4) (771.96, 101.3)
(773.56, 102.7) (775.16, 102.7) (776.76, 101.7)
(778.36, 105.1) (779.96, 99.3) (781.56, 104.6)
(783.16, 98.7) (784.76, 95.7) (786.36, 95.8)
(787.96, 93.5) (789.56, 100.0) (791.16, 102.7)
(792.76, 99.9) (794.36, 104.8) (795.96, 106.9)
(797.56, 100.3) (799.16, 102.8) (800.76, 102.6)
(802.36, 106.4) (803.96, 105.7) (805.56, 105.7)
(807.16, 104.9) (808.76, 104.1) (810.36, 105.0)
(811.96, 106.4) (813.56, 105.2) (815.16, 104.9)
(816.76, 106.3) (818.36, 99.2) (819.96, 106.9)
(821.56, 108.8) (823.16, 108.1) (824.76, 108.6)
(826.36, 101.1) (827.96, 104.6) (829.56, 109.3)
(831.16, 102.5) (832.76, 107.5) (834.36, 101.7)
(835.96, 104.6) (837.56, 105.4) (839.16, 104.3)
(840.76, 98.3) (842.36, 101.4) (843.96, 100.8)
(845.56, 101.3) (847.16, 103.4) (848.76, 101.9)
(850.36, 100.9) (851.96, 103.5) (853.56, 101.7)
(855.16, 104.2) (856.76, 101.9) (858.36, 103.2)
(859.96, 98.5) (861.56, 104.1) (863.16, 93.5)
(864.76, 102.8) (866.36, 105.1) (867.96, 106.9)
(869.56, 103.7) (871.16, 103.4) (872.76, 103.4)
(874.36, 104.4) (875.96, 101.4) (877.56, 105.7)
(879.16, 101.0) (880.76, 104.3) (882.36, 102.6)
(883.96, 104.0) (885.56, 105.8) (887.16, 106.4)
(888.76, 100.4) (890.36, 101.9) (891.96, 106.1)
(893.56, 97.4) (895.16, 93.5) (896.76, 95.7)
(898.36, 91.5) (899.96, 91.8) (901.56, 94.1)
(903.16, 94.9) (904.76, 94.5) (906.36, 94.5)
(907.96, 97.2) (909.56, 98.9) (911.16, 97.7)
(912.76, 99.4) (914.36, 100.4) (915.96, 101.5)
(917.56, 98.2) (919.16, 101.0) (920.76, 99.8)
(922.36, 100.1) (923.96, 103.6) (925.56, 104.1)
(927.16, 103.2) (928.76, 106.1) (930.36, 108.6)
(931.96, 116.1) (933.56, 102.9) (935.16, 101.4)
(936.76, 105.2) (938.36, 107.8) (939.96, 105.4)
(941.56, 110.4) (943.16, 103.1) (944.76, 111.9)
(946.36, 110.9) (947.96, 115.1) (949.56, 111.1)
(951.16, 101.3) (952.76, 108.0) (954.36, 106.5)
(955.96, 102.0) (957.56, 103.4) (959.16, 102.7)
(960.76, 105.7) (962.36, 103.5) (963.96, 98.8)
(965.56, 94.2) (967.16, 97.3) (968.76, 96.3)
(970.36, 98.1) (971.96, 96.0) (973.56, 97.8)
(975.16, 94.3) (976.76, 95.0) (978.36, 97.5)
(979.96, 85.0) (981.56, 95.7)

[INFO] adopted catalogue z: 0.26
